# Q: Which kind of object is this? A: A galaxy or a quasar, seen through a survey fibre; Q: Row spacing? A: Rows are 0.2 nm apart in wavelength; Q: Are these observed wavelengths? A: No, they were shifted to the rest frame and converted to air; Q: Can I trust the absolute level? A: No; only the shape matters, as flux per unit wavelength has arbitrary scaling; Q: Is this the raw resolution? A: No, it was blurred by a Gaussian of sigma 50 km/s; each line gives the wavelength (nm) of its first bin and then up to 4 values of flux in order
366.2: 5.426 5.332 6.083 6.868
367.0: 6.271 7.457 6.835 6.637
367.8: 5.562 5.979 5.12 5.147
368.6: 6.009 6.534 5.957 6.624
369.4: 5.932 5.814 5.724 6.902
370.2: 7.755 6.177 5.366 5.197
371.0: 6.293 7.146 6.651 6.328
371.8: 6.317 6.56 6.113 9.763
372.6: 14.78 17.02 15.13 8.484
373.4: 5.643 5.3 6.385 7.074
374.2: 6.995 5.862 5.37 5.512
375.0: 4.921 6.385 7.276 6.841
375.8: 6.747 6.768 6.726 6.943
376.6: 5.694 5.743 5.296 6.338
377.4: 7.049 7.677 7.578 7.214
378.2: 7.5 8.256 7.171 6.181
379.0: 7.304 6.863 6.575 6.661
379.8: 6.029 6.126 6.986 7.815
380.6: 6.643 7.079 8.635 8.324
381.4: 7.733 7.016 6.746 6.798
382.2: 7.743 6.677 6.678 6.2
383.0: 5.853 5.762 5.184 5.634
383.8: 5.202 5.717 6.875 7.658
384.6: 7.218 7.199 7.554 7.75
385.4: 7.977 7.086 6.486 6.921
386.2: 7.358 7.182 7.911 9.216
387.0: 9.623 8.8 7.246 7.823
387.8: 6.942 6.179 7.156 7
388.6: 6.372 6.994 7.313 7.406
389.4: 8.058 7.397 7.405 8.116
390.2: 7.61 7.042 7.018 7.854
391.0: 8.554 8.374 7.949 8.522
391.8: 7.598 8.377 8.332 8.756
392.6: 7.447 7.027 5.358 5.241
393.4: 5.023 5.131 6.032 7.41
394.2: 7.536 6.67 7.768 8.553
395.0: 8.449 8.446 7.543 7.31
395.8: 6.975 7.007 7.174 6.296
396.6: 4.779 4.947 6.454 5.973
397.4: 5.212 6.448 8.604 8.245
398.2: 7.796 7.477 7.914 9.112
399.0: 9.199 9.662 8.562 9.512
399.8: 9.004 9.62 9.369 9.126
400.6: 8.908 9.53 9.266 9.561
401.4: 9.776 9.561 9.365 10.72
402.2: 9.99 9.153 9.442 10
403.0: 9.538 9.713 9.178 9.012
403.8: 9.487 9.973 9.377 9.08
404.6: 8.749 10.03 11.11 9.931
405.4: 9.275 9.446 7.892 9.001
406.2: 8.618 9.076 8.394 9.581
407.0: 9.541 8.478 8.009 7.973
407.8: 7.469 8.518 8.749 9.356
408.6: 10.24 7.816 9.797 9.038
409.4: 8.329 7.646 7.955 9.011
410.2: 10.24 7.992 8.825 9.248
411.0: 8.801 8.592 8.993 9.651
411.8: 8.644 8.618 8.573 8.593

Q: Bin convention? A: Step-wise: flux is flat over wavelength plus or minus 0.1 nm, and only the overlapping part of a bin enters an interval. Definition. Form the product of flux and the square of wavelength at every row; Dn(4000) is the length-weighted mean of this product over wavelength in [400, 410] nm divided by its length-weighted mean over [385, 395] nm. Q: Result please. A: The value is 1.33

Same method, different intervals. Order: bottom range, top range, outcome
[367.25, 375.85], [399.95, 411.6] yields 1.56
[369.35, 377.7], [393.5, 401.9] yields 1.26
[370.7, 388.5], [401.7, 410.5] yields 1.46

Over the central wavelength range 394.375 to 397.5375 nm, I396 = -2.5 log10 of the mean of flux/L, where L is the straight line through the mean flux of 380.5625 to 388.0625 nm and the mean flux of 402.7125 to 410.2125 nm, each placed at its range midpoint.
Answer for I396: 0.19 mag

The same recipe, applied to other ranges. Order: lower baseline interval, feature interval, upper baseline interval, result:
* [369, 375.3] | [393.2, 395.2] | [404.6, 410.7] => 0.192 mag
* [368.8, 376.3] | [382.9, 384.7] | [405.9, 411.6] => 0.245 mag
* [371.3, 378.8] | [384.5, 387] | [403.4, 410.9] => 0.047 mag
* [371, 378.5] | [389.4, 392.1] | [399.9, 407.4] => 0.086 mag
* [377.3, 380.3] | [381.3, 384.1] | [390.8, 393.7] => 0.119 mag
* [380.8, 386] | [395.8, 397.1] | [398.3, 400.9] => 0.357 mag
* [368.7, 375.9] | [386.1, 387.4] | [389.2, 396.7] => -0.139 mag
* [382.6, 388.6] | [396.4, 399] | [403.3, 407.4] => 0.201 mag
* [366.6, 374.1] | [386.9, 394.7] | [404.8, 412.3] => 0.103 mag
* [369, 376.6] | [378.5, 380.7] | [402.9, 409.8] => 0.120 mag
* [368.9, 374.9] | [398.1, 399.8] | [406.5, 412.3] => -0.039 mag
